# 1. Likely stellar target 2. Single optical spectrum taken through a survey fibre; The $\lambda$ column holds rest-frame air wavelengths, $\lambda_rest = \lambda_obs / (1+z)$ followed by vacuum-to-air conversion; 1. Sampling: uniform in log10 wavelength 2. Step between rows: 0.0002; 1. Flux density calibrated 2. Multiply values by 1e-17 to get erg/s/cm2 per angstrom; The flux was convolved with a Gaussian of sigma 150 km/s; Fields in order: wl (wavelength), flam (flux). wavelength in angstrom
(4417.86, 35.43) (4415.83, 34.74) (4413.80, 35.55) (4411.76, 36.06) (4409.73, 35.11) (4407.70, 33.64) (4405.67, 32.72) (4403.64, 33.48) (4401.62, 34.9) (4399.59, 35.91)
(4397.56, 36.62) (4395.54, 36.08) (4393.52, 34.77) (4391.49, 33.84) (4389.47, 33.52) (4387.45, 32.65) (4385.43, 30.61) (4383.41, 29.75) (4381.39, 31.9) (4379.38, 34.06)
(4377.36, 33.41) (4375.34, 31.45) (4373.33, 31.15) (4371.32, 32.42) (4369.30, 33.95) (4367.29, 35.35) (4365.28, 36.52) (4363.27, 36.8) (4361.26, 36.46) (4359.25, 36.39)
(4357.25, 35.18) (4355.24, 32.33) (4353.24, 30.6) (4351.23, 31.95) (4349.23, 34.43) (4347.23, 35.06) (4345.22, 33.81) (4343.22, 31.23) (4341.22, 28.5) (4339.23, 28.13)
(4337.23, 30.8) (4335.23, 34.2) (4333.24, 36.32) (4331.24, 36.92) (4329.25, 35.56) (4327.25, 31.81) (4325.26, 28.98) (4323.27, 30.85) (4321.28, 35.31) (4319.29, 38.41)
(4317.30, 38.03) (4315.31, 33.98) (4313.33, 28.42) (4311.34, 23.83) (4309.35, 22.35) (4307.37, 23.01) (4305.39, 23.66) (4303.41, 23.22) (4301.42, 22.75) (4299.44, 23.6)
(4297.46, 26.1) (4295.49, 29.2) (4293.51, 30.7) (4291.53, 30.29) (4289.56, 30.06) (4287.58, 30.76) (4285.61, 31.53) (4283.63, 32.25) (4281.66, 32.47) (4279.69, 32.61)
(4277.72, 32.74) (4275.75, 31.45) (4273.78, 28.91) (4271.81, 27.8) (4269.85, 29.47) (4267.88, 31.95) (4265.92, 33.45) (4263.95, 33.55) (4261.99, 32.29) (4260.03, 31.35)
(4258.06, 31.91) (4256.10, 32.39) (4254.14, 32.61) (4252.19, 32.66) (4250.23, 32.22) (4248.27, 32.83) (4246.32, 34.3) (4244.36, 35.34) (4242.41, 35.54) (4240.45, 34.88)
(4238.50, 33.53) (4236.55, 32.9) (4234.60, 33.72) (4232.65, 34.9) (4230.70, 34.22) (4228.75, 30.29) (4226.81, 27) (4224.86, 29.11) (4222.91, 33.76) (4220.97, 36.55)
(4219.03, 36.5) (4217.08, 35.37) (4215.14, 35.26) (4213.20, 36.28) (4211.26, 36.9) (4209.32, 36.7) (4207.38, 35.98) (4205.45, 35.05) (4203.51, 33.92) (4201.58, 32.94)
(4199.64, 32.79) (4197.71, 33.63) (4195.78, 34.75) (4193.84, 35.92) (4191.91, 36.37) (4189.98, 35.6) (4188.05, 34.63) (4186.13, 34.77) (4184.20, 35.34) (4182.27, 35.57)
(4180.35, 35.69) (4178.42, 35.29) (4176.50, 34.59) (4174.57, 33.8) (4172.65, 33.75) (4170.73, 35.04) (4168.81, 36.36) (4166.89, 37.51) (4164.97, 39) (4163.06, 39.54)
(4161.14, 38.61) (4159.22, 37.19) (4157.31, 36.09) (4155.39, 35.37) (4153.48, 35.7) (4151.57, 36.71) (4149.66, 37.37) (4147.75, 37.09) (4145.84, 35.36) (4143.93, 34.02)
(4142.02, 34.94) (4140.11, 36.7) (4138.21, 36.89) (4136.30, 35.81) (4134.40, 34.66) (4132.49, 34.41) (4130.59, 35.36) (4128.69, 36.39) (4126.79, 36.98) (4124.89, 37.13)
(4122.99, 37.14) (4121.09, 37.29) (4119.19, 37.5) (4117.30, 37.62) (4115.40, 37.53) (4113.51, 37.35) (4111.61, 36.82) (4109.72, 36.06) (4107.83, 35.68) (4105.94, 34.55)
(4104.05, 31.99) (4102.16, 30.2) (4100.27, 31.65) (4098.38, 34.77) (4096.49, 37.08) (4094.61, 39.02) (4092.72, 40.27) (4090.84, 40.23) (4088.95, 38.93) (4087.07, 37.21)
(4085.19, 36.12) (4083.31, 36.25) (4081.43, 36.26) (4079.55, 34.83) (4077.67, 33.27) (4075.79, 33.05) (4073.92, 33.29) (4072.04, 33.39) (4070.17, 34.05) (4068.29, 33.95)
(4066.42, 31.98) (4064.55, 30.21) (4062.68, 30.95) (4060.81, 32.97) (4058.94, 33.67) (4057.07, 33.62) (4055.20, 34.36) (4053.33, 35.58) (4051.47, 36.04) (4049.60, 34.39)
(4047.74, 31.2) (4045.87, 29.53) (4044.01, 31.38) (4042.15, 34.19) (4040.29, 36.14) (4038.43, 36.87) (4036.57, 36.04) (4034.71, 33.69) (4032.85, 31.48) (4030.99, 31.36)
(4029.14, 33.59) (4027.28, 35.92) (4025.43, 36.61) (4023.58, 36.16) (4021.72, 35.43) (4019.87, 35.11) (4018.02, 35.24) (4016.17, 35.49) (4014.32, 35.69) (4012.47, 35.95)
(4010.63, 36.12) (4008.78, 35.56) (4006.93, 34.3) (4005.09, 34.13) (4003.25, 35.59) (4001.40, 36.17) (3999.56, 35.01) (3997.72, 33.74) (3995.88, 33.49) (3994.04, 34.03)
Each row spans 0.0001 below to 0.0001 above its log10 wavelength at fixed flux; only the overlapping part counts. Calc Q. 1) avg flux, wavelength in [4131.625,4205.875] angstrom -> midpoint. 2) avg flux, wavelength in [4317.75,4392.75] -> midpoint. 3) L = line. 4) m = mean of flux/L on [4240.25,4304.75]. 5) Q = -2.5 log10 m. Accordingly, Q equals 0.11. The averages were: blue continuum 35.6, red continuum 33.3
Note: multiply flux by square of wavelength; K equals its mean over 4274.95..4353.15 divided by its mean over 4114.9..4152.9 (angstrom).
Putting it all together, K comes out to 0.92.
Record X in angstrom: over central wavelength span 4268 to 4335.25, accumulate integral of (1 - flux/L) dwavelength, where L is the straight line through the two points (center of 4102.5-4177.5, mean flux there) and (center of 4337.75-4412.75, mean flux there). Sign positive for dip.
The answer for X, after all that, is 8.1 angstrom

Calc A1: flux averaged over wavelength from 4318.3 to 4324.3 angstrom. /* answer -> 34.8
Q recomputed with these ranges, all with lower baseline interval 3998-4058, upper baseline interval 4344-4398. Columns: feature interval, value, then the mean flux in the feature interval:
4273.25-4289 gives 0.077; 31.6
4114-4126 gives -0.091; 37.4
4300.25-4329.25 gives 0.164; 29.1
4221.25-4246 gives 0.032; 33.1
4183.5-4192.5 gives -0.035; 35.3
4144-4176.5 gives -0.066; 36.4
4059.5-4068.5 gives 0.084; 31.9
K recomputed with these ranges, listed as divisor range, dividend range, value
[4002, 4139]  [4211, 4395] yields 1.02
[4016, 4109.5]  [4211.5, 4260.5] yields 1.05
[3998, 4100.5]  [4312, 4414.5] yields 1.12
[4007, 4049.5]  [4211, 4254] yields 1.08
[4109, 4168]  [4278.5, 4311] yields 0.81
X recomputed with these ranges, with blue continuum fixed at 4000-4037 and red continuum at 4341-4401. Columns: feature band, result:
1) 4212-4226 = -0.18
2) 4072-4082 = 0.22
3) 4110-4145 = -1.82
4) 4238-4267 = 0.71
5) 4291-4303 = 2.52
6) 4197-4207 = 0.14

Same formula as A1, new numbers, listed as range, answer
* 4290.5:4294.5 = 30.5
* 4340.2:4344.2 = 29.9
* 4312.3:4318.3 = 33.4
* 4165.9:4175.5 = 35.3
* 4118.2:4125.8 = 37.3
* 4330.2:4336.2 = 35.8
